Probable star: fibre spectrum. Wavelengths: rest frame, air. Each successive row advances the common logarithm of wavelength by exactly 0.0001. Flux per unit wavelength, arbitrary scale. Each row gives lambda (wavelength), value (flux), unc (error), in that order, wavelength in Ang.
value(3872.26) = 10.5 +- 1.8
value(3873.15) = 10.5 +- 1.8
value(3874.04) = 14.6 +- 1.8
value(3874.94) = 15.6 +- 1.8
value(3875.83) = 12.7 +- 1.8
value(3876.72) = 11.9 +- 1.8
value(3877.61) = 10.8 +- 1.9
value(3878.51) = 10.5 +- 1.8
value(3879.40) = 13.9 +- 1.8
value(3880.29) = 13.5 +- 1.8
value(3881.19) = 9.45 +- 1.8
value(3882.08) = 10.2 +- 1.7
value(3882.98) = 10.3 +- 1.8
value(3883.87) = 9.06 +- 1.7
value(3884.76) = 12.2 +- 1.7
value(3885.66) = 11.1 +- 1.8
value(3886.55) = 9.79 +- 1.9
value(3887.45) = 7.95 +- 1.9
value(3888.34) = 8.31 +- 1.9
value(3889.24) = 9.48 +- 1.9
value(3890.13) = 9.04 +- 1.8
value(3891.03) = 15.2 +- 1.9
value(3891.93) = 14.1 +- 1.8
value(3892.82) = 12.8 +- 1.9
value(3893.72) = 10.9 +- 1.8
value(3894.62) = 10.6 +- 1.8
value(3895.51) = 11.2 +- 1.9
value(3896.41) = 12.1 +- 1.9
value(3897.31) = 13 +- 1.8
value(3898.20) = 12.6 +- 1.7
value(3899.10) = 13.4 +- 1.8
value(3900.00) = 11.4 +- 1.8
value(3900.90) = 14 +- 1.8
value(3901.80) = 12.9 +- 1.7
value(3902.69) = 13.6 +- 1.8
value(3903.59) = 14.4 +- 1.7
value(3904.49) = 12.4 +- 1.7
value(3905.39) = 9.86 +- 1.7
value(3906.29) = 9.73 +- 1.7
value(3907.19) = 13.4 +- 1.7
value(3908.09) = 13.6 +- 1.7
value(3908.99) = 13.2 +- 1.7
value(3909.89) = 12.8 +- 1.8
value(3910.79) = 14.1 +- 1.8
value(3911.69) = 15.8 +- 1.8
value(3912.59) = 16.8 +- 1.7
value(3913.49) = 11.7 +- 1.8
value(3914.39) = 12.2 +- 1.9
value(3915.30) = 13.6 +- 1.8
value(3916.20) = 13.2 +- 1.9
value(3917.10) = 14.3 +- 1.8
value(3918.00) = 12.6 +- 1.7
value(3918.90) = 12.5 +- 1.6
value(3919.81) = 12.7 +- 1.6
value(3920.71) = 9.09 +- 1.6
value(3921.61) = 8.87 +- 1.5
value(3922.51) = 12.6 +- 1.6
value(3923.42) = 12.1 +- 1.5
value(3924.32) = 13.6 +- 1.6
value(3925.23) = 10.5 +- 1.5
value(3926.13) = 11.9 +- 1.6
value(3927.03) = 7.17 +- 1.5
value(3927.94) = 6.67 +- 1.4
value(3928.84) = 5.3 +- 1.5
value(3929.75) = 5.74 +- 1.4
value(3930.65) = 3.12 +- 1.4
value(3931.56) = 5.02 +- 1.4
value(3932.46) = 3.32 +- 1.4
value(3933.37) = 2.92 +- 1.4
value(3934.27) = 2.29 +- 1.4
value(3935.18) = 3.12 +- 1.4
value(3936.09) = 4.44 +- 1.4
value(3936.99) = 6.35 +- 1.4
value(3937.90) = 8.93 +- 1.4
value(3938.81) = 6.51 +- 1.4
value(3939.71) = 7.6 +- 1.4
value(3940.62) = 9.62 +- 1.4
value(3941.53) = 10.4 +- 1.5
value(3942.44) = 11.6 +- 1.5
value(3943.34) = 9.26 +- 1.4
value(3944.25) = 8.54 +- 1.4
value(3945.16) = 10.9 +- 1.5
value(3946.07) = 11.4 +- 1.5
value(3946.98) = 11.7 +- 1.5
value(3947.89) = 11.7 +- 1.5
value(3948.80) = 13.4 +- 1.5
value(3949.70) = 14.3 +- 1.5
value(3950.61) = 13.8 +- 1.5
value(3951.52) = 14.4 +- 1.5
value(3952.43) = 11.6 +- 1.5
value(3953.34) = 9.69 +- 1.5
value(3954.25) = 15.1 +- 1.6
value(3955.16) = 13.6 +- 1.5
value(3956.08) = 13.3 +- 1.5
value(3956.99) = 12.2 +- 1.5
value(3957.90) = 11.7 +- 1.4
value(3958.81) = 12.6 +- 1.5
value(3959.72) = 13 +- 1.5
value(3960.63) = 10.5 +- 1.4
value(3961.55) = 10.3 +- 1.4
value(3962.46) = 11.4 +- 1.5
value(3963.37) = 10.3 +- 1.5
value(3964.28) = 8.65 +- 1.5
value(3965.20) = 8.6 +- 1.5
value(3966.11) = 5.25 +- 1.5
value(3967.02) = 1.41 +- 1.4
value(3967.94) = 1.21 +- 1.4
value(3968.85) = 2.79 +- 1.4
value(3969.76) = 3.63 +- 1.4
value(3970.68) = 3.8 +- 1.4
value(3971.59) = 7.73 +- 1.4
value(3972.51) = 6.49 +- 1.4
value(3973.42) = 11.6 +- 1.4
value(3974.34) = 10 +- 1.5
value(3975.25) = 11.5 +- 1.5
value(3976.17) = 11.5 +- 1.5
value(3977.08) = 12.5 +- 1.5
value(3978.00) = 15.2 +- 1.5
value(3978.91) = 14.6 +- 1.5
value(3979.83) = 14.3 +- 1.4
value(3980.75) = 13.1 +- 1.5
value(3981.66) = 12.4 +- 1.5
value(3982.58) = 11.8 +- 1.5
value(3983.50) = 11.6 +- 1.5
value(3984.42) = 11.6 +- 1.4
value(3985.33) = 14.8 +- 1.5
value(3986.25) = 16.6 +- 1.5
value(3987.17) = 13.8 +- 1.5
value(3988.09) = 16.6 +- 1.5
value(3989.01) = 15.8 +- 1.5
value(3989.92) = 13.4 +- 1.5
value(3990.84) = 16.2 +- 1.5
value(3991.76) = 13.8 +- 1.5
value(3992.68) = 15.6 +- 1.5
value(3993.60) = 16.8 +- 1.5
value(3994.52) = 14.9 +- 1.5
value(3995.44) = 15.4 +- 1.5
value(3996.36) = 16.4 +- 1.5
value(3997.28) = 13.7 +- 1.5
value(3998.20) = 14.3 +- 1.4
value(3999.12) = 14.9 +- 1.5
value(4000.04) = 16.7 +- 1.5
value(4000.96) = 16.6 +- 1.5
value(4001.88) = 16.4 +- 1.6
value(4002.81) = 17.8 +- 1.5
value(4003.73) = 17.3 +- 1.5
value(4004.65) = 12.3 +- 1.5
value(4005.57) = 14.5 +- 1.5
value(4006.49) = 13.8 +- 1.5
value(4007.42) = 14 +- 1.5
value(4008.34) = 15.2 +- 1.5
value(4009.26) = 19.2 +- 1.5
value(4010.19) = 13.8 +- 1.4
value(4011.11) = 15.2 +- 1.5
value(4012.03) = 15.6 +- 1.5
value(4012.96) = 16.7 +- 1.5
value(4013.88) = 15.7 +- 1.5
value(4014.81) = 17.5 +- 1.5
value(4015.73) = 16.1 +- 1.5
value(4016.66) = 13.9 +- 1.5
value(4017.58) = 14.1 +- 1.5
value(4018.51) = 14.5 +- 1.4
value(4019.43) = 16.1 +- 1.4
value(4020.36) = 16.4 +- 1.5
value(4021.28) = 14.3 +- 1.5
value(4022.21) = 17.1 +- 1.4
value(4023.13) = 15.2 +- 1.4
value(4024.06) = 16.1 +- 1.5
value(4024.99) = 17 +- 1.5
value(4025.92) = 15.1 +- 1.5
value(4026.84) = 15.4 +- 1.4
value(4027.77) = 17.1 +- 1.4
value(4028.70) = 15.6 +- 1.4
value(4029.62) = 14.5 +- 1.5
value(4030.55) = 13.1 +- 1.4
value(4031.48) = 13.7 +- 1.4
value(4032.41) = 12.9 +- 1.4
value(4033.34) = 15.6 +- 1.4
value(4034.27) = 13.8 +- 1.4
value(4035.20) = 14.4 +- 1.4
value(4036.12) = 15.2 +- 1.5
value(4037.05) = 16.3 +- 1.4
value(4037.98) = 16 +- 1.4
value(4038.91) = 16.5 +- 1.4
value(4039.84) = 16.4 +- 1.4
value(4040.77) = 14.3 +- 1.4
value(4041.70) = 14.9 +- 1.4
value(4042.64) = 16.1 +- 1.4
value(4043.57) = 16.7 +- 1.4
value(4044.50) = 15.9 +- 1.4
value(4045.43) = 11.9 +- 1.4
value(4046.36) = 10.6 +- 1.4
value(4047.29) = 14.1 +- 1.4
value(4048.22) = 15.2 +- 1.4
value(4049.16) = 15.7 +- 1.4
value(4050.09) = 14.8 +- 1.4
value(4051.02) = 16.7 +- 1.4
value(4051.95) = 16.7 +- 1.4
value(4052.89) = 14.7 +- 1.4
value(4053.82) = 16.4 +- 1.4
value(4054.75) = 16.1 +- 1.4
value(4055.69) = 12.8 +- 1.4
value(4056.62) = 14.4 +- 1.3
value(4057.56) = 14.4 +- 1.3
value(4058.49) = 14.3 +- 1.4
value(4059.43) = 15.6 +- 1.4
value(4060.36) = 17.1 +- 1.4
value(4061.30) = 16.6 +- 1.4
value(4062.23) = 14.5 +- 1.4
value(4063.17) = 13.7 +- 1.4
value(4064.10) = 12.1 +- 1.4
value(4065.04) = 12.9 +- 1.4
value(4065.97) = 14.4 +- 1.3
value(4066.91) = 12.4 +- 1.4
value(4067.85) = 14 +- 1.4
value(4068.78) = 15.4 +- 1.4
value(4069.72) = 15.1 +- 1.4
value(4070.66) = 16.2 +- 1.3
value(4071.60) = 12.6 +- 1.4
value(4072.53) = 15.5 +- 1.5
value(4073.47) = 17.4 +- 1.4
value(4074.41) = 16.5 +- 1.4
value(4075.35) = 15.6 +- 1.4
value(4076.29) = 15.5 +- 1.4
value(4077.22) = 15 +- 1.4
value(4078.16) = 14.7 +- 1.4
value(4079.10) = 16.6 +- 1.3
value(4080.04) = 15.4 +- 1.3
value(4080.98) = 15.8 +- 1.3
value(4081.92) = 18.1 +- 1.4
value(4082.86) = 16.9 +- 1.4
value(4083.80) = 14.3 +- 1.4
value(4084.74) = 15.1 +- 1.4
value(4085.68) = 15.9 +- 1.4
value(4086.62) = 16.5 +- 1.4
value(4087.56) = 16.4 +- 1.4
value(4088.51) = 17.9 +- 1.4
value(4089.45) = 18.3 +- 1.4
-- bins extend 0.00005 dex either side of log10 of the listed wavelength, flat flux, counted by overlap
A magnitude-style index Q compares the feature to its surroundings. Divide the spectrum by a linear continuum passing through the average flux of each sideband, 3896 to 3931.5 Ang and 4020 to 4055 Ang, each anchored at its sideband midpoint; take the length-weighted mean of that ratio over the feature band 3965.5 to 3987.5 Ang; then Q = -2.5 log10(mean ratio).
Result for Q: 0.336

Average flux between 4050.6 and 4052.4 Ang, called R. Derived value 16.7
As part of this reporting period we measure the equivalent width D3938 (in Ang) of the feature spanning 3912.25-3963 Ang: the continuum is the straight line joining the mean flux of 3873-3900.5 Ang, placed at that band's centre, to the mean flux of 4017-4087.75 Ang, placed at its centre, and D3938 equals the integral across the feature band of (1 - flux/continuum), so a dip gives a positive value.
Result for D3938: 9.9 Ang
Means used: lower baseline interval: 11.6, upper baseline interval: 15.2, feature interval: 10.2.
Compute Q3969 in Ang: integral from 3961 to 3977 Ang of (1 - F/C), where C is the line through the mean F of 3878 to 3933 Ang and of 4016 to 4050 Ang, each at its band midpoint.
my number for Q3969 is 6.8 Ang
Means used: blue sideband 11.2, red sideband 15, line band 7.56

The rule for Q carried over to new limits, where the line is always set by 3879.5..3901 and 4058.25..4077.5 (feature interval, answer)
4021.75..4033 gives -0.09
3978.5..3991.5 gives -0.06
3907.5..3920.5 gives -0.14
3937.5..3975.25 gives 0.28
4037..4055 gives -0.06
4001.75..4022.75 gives -0.13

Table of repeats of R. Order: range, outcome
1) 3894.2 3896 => 11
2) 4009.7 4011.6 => 14.6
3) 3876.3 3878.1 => 11.3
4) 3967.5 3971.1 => 2.86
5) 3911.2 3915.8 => 14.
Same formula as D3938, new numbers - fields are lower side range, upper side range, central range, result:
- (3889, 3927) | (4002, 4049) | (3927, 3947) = 9.45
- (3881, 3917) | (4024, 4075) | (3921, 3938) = 7.54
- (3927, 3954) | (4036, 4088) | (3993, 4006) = -4.29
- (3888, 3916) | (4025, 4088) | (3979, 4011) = -1.74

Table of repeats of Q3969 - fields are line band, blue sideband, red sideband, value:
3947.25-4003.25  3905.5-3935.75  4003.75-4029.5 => 4.3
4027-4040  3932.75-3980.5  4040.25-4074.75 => -1.4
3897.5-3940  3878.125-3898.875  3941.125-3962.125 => 4.5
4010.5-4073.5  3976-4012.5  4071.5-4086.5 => 1.2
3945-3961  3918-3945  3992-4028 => -3.8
